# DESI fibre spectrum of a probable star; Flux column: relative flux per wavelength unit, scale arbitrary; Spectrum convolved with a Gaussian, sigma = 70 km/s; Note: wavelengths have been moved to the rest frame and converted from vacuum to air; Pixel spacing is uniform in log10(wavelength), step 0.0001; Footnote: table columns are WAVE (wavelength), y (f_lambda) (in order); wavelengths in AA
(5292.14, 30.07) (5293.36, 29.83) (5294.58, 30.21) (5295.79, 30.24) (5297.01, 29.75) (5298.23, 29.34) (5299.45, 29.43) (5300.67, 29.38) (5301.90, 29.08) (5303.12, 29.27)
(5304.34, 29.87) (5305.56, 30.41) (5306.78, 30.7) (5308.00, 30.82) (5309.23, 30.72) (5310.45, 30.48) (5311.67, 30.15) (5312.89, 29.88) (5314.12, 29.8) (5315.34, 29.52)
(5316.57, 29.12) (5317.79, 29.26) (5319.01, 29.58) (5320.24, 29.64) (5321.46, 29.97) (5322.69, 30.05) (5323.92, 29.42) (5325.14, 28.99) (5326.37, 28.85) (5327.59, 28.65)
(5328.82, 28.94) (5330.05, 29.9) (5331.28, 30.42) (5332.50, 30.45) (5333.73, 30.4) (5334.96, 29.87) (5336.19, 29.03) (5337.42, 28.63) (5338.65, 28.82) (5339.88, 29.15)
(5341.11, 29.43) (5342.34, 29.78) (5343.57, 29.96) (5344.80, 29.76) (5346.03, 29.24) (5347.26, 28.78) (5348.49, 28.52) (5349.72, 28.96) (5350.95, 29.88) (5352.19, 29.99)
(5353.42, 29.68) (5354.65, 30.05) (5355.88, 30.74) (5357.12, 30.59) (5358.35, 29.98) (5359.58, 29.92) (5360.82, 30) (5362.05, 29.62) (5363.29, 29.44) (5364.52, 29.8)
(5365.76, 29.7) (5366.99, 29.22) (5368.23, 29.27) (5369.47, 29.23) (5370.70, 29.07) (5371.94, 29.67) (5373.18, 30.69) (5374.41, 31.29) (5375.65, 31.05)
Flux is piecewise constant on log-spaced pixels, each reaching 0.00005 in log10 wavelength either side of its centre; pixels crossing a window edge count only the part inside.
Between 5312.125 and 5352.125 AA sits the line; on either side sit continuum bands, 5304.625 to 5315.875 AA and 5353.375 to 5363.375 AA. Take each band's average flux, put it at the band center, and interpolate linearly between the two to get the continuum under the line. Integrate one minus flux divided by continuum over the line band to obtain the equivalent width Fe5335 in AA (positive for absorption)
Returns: 0.9 AA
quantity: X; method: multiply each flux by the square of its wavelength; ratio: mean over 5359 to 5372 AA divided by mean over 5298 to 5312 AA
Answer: 1.0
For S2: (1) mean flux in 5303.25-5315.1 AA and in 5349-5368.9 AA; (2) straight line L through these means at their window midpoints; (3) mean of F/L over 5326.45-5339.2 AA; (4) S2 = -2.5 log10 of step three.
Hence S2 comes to 0.02 mag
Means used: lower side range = 30.3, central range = 29.5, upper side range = 29.8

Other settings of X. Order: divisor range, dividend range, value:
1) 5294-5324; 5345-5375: 1.02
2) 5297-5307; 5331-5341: 1.01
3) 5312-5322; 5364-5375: 1.03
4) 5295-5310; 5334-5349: 0.99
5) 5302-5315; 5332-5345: 0.99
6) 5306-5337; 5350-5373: 1.01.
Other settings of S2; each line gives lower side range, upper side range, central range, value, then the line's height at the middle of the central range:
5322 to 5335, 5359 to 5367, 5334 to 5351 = 0.014 mag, 29.6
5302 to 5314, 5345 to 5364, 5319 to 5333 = 0.016 mag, 30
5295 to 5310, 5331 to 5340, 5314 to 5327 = 0.010 mag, 29.7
